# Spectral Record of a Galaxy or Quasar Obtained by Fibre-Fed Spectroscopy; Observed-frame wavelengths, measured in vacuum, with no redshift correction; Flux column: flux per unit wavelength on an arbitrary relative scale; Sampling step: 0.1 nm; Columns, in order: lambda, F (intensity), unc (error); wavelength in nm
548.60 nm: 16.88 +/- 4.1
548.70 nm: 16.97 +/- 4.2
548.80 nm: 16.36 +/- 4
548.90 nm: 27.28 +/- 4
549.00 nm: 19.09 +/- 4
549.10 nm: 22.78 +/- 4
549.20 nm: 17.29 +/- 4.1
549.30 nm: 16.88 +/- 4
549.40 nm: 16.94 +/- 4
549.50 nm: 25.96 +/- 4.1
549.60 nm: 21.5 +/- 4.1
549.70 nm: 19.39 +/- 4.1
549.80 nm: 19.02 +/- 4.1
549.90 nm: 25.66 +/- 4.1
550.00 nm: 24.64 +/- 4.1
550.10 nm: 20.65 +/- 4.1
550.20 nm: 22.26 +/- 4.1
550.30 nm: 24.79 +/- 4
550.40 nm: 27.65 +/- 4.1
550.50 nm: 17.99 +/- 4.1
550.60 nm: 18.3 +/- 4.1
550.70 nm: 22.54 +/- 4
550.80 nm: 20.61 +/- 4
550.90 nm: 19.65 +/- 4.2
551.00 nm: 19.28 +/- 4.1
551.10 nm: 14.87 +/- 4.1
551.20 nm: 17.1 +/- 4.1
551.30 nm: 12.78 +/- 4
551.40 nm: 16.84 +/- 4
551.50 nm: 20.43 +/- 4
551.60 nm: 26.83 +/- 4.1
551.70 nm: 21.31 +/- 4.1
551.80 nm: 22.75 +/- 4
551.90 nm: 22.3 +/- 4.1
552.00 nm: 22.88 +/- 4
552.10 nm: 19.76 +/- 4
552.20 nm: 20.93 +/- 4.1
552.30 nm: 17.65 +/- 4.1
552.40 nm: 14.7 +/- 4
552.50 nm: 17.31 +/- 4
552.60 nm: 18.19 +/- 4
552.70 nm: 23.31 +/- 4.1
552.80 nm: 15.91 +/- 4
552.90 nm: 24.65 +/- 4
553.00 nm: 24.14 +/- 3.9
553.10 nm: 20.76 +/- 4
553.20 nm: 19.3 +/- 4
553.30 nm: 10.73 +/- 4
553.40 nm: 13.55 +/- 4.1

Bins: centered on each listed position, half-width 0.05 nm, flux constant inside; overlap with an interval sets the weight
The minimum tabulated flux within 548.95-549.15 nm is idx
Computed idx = 19.09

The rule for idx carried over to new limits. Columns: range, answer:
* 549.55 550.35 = 19.02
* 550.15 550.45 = 22.26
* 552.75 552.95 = 15.91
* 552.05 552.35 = 17.65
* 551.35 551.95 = 16.84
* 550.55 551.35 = 12.78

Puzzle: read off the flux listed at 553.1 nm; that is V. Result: 20.76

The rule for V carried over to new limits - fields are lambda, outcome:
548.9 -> 27.28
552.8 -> 15.91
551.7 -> 21.31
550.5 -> 17.99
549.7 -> 19.39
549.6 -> 21.5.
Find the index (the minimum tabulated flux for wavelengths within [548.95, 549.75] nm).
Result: 16.88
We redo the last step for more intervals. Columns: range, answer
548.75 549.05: 16.36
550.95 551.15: 14.87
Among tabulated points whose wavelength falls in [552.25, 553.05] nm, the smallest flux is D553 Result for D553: 14.7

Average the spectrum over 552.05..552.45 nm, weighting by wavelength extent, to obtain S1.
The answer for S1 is 18.3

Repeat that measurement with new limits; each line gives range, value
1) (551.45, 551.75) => 22.9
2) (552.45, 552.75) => 19.6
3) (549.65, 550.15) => 21.9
